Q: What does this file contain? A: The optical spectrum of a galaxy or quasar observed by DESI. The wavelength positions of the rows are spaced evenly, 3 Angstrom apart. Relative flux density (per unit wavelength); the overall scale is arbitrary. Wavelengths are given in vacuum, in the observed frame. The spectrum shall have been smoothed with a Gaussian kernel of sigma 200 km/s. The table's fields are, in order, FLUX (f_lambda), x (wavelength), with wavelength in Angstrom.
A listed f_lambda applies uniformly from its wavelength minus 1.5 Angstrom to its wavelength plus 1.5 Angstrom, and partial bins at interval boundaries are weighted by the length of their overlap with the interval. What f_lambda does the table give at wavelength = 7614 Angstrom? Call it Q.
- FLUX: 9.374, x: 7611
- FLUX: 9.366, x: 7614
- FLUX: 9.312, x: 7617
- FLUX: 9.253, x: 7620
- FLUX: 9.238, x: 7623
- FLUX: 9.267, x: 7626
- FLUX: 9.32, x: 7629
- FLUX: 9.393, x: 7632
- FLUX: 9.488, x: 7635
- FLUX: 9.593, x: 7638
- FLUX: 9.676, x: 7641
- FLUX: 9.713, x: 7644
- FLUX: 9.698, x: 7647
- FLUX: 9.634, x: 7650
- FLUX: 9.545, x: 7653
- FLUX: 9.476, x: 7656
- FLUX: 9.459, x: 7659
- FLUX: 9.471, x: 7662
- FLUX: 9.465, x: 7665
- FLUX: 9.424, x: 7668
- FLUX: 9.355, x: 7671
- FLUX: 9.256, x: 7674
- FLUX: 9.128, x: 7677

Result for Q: 9.366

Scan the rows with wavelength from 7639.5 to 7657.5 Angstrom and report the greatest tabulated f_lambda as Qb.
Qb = 9.713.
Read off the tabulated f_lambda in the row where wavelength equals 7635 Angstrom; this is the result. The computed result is 9.488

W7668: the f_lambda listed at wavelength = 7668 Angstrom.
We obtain 9.424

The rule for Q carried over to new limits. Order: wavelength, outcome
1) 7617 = 9.312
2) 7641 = 9.676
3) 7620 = 9.253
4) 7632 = 9.393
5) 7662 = 9.471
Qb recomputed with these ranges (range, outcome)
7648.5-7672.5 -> 9.634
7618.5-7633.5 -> 9.393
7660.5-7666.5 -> 9.471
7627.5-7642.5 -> 9.676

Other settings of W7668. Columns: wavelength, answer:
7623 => 9.238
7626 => 9.267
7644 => 9.713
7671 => 9.355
